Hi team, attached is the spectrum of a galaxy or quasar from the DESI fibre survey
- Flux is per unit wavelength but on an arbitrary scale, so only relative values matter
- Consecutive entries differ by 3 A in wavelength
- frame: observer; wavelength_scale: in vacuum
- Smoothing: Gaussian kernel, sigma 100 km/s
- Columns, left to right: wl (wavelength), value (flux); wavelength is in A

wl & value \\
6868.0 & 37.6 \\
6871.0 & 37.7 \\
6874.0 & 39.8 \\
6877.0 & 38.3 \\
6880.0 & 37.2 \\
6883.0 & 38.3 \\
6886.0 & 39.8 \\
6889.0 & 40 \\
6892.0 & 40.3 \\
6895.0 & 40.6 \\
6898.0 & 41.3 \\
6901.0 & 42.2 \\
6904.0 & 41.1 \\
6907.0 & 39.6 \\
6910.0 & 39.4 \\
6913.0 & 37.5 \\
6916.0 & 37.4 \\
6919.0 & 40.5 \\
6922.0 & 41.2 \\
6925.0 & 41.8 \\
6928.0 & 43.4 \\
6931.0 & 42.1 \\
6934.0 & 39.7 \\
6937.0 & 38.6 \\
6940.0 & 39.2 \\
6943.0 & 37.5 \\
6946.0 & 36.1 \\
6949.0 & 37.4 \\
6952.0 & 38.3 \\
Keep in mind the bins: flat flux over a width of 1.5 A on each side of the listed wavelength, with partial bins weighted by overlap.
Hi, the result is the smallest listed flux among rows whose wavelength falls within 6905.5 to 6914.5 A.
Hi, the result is 37.5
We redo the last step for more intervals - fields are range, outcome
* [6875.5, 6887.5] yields 37.2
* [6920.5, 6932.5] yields 41.2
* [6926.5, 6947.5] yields 36.1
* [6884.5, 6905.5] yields 39.8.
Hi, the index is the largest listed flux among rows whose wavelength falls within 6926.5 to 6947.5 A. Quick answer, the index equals 43.4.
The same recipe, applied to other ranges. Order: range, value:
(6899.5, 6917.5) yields 42.2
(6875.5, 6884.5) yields 38.3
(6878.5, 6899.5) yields 41.3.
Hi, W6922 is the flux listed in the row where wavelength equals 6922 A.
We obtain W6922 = 41.2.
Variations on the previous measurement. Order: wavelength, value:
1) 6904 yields 41.1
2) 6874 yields 39.8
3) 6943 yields 37.5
